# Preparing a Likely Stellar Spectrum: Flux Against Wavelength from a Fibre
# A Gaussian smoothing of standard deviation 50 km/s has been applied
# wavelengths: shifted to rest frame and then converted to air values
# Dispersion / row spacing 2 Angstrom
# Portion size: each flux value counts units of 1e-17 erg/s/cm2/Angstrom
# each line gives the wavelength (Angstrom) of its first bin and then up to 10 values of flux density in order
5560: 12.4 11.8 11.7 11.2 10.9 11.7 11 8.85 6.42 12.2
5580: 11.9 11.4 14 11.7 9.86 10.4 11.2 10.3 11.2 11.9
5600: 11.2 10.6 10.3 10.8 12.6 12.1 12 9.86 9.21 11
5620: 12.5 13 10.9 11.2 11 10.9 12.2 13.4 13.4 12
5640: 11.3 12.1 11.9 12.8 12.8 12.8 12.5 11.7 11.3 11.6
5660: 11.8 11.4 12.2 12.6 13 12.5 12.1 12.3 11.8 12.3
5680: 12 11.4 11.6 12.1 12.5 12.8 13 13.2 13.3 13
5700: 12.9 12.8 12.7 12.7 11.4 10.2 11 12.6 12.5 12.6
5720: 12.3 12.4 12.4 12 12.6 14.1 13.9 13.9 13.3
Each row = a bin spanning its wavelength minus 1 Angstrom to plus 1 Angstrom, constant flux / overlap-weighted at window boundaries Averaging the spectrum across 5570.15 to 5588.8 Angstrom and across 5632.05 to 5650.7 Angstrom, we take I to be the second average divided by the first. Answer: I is 1.15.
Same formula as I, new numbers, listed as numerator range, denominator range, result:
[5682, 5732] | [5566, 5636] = 1.11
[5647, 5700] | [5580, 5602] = 1.09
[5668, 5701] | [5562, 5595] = 1.14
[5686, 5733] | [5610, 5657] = 1.06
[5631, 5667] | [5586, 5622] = 1.10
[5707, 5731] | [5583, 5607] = 1.09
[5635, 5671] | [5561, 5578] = 1.16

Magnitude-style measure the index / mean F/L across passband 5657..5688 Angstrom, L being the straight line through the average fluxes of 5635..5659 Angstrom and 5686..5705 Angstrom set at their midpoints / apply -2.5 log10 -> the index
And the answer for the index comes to 0.04 mag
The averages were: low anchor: 12.2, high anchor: 12.9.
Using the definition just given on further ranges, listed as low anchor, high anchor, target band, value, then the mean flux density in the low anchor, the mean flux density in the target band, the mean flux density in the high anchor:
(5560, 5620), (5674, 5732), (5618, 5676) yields -0.03 mag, 11.1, 12.1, 12.4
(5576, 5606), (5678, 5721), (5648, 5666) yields -0.01 mag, 11.1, 12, 12.3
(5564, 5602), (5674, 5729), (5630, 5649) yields -0.07 mag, 11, 12.4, 12.3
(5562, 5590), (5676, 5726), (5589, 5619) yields 0.03 mag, 11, 11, 12.3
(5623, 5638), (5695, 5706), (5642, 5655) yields -0.02 mag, 11.9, 12.4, 12.9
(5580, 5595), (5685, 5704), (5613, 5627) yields 0.06 mag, 11.3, 11.1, 12.8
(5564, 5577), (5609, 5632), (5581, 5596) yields -0.07 mag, 10.1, 11.3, 11.3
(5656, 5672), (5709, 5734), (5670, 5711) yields 0.00 mag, 12.1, 12.3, 12.4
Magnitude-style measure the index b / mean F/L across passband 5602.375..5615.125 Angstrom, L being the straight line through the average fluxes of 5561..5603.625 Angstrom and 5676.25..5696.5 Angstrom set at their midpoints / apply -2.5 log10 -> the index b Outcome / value 0.01 mag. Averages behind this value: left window 11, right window 12.4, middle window 11.2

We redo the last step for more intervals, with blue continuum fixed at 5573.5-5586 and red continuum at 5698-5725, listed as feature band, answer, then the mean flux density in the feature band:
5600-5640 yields -0.02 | 11.5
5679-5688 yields 0.01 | 11.9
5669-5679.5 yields -0.03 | 12.2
